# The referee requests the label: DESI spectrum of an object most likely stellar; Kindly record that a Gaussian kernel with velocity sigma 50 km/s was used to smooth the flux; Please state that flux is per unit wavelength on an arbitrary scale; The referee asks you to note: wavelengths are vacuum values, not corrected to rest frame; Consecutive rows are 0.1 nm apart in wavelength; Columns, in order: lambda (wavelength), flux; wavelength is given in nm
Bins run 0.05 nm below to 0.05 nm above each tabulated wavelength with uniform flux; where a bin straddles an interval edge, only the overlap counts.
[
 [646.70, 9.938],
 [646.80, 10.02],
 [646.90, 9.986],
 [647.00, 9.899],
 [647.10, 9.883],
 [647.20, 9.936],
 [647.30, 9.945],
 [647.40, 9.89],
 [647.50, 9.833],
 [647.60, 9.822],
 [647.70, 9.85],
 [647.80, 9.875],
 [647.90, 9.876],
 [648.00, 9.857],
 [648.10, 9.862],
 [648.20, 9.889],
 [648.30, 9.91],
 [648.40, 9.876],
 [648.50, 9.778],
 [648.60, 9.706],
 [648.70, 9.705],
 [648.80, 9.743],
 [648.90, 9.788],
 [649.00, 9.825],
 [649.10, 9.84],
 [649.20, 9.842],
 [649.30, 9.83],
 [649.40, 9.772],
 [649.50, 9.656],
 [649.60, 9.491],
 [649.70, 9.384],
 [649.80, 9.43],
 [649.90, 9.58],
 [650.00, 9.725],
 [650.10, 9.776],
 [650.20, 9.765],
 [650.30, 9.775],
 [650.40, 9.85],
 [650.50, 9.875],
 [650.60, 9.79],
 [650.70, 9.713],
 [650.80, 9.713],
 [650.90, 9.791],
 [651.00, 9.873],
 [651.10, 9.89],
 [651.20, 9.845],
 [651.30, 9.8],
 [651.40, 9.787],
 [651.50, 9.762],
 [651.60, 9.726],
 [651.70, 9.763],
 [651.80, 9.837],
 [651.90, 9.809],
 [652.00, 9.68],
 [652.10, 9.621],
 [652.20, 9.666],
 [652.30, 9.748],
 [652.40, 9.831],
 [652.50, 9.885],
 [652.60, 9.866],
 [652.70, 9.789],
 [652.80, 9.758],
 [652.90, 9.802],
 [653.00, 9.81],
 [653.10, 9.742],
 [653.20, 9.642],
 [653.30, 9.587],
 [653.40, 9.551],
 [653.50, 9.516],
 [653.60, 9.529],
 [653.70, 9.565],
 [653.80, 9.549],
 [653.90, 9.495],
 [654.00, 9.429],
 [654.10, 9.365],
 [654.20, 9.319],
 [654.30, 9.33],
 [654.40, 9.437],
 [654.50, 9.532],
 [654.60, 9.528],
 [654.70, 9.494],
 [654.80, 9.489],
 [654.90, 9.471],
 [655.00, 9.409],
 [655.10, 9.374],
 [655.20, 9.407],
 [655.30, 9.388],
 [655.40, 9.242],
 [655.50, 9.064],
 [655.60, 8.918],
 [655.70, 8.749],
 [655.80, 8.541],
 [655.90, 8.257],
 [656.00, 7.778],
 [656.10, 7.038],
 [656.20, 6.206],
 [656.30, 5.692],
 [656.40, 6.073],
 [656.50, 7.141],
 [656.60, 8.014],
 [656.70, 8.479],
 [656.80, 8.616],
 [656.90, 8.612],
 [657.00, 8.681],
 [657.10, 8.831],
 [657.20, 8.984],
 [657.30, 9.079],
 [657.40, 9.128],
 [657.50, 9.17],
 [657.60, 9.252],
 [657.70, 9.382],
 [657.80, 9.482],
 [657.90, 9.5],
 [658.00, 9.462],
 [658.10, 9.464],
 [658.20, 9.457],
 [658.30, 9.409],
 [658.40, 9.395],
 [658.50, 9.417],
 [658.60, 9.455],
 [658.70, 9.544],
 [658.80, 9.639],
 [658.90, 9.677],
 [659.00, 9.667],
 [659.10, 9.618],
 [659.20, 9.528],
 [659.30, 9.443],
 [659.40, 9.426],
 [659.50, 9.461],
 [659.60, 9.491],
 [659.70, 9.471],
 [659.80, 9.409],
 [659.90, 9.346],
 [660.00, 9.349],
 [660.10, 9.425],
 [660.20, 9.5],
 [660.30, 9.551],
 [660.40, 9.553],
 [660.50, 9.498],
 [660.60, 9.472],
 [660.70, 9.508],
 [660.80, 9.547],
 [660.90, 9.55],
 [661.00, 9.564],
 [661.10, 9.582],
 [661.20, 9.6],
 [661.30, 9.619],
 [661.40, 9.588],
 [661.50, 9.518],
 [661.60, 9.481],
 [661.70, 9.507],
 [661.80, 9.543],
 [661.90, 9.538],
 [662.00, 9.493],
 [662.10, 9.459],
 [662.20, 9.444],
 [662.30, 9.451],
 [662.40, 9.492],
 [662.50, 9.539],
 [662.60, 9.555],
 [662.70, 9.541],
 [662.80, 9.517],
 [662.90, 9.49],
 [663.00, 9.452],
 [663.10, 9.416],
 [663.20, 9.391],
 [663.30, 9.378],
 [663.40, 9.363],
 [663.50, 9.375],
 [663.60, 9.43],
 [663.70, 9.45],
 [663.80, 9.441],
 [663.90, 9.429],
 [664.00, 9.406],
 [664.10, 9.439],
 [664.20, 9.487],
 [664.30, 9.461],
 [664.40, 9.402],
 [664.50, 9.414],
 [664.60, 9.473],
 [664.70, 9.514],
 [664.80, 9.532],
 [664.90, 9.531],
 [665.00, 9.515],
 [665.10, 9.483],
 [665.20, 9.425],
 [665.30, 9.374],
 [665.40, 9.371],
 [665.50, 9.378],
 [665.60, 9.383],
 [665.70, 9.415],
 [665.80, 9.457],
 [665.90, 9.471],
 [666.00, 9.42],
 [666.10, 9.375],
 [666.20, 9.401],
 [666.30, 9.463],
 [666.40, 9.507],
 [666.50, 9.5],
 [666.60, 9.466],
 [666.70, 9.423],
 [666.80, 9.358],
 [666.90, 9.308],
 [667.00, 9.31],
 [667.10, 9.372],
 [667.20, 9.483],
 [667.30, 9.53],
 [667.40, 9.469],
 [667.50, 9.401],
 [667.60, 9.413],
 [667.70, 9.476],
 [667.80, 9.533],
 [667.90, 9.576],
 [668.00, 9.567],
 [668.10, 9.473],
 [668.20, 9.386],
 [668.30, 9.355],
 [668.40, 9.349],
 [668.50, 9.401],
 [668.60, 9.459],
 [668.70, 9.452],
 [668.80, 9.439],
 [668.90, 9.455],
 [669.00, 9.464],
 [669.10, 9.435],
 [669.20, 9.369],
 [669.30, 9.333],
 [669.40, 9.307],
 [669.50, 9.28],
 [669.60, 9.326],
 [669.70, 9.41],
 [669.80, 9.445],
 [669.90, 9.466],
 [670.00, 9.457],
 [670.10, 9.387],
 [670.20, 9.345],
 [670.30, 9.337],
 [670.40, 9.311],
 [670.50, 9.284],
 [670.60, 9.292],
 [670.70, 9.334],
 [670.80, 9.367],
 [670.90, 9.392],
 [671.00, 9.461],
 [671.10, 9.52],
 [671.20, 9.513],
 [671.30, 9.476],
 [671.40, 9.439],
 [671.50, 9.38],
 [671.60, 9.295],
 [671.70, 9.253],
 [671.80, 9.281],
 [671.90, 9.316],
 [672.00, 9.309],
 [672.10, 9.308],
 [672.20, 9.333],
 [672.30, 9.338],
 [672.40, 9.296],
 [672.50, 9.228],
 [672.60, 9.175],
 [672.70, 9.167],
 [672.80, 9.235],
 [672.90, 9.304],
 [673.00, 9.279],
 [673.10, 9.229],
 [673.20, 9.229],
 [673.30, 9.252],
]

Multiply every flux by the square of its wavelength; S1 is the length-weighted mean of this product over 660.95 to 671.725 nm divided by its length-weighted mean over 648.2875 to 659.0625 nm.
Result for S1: 1.05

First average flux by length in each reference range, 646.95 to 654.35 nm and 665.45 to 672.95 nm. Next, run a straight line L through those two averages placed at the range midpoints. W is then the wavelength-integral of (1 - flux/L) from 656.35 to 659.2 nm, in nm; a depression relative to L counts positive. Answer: 0.17 nm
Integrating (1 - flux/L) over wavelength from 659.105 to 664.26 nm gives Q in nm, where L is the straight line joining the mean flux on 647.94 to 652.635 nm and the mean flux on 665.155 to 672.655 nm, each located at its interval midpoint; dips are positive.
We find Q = 0.03 nm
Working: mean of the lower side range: 9.76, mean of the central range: 9.48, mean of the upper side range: 9.4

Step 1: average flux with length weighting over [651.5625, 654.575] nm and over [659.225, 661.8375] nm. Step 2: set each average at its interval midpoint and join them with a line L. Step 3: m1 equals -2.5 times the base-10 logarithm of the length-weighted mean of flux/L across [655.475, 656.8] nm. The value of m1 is 0.24 mag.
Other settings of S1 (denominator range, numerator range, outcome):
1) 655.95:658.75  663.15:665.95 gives 1.12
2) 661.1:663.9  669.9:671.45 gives 1.02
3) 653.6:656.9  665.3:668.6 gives 1.12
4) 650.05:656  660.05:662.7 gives 1.02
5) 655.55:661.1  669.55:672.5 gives 1.08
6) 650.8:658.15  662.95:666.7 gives 1.06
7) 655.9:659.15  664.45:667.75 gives 1.11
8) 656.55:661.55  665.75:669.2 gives 1.04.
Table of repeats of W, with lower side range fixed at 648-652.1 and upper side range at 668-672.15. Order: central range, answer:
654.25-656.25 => 0.162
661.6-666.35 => 0.023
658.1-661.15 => 0.026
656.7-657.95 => 0.076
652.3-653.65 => -0.002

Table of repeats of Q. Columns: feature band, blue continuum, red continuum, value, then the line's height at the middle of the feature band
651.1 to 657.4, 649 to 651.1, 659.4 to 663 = 0.33 nm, 9.64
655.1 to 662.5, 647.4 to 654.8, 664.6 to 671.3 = 0.36 nm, 9.58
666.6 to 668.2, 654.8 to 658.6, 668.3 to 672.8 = -0.04 nm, 9.21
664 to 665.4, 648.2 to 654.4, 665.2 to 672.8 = 0.00 nm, 9.47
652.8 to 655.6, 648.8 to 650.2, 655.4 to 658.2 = -0.18 nm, 8.9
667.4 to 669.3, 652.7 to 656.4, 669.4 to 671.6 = -0.02 nm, 9.34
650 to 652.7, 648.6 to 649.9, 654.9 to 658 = -0.12 nm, 9.36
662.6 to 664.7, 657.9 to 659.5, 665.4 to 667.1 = 0.00 nm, 9.44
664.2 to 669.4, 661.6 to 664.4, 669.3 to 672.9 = -0.02 nm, 9.41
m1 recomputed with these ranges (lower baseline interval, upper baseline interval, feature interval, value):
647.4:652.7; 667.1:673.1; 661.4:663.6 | 0.006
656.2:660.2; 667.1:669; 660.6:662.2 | -0.044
